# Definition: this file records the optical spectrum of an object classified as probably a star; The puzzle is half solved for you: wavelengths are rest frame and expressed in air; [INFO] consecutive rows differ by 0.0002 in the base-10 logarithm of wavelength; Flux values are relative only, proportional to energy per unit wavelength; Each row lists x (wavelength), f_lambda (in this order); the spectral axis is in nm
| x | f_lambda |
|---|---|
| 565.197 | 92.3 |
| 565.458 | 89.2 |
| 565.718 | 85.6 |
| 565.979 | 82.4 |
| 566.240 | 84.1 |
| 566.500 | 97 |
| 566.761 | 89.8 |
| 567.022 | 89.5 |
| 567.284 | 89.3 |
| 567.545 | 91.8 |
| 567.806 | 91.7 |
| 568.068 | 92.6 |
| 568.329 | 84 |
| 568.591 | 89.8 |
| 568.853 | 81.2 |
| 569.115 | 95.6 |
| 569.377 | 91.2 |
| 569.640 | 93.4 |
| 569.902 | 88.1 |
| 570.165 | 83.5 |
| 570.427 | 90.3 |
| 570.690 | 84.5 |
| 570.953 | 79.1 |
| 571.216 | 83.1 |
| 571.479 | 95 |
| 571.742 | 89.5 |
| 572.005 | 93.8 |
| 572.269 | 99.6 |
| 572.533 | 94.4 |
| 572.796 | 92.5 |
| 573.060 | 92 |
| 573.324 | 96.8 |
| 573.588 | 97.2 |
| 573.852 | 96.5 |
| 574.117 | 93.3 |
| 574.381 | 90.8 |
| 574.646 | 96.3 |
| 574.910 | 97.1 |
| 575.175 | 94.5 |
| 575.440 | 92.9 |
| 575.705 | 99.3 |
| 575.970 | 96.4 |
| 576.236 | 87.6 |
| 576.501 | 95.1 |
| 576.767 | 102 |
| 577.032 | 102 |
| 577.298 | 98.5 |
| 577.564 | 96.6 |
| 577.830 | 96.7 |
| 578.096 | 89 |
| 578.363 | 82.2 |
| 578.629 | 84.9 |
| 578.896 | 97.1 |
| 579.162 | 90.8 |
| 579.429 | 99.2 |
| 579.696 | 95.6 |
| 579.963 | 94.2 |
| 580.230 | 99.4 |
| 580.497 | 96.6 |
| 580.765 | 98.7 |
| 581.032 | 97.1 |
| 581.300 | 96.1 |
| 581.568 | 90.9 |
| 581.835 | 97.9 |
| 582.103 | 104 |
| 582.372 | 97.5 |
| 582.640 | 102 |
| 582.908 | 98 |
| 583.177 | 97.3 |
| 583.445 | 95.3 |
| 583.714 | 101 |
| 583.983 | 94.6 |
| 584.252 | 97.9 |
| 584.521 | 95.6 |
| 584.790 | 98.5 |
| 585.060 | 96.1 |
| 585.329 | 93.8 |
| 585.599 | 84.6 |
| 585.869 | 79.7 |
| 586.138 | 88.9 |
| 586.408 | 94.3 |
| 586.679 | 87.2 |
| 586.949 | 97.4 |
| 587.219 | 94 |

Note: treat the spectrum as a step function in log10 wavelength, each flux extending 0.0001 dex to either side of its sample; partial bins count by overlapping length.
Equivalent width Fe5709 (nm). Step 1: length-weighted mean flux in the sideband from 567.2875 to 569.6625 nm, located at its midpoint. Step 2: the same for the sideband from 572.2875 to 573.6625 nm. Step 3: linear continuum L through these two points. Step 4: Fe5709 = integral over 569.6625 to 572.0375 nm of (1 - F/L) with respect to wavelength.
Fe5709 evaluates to 0.13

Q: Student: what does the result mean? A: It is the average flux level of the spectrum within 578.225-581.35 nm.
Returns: 94.3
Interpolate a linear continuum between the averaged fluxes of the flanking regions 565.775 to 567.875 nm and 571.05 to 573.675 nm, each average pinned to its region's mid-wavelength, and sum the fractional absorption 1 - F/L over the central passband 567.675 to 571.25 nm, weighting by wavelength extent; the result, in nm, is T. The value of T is 0.13 nm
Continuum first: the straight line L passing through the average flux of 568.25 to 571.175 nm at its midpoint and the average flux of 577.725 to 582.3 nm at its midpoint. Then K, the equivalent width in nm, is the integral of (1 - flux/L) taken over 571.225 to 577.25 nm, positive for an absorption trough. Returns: -0.297 nm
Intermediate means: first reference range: 87.2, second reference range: 94.8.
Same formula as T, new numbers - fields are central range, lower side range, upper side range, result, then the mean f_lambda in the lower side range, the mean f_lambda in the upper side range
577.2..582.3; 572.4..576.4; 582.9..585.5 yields 0.03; 94.5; 96.6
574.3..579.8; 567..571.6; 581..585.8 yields -0.10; 88.5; 96.3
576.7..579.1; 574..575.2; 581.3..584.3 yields 0.04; 94.4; 97.8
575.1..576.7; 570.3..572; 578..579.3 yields -0.11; 87.4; 88.8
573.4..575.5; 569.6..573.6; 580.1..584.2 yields -0.06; 90.6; 97.8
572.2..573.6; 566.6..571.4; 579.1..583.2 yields -0.06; 88.4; 97.3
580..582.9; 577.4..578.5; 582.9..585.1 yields -0.10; 91.3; 97.1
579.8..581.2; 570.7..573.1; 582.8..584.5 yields -0.02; 90.6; 97.2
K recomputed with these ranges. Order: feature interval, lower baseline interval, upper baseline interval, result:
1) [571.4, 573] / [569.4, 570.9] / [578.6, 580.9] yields -0.083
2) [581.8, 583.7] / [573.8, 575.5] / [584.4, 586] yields -0.144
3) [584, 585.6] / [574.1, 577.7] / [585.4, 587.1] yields -0.095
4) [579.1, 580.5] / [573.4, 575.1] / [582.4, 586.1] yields -0.017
